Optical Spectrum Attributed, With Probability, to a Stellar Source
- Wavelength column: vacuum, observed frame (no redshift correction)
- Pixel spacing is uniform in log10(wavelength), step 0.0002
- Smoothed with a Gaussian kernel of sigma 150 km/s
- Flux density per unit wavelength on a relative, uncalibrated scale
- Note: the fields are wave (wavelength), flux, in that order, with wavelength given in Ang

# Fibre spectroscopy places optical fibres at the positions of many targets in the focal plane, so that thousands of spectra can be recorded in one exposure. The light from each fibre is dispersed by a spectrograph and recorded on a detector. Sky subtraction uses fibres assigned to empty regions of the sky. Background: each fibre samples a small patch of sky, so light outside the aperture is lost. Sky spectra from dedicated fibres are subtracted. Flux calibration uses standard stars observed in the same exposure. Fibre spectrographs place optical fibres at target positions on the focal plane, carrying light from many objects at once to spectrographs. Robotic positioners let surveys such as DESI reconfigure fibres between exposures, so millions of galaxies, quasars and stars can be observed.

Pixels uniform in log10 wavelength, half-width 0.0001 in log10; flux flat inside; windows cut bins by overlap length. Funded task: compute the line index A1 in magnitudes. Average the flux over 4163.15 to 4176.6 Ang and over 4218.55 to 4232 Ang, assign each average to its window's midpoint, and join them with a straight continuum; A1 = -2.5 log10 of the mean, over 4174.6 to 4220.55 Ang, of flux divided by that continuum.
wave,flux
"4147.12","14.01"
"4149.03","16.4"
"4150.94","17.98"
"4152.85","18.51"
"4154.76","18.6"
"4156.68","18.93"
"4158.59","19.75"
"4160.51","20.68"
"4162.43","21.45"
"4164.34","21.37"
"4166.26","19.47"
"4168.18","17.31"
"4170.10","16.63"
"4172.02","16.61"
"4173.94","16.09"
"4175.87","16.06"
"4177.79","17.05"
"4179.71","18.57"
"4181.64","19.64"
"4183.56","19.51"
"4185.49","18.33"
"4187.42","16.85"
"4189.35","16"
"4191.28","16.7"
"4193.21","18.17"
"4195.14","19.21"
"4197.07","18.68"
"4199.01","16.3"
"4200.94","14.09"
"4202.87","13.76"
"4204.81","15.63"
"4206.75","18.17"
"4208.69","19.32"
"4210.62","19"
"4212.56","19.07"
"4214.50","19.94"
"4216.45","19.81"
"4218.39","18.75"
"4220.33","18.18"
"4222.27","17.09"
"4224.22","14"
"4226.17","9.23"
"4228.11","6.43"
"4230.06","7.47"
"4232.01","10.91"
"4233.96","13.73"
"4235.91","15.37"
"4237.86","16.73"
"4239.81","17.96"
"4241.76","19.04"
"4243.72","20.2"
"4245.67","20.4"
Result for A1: -0.19 mag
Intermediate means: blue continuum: 17.7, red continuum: 12.4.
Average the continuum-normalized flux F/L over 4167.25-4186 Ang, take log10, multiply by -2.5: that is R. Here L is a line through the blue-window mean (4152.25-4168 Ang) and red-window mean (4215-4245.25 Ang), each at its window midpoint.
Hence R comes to 0.06 mag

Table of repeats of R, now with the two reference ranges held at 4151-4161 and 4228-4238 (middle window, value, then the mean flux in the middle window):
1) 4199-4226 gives -0.24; 17.2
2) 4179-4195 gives -0.12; 18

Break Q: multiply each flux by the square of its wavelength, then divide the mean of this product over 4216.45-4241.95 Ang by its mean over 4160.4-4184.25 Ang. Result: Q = 0.80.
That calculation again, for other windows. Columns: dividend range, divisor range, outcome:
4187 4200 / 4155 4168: 0.89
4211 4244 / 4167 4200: 0.90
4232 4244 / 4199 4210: 1.03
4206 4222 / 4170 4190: 1.10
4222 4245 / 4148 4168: 0.76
